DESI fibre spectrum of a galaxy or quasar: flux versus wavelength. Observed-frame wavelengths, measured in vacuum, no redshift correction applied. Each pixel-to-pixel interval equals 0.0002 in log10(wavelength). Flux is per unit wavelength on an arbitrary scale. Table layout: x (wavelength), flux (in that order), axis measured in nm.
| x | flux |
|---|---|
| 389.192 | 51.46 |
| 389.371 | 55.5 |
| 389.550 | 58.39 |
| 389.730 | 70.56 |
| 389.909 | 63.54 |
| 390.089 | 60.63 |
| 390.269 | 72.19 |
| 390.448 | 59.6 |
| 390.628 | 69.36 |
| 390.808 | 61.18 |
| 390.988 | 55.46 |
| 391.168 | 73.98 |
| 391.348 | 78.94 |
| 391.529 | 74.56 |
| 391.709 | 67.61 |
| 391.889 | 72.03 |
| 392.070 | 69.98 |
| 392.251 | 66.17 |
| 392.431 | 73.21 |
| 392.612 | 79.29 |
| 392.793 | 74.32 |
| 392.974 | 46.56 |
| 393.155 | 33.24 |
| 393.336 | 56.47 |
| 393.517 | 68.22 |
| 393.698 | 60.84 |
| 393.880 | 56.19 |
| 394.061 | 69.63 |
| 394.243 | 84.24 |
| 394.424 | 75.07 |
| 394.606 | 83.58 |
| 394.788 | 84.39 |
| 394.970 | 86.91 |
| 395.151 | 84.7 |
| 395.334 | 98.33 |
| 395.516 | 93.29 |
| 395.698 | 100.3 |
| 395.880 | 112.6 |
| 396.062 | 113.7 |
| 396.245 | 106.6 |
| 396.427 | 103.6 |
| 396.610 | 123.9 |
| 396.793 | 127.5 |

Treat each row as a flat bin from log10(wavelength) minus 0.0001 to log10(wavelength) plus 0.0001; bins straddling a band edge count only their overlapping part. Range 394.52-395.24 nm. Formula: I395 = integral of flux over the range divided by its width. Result 85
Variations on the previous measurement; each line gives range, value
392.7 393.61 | 55.9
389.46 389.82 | 64.5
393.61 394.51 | 69.2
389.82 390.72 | 65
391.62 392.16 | 69.9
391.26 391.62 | 76.6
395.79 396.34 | 111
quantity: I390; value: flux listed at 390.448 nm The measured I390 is 59.6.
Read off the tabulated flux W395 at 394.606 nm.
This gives 83.58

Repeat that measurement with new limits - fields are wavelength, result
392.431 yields 73.21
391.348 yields 78.94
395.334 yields 98.33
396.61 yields 123.9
